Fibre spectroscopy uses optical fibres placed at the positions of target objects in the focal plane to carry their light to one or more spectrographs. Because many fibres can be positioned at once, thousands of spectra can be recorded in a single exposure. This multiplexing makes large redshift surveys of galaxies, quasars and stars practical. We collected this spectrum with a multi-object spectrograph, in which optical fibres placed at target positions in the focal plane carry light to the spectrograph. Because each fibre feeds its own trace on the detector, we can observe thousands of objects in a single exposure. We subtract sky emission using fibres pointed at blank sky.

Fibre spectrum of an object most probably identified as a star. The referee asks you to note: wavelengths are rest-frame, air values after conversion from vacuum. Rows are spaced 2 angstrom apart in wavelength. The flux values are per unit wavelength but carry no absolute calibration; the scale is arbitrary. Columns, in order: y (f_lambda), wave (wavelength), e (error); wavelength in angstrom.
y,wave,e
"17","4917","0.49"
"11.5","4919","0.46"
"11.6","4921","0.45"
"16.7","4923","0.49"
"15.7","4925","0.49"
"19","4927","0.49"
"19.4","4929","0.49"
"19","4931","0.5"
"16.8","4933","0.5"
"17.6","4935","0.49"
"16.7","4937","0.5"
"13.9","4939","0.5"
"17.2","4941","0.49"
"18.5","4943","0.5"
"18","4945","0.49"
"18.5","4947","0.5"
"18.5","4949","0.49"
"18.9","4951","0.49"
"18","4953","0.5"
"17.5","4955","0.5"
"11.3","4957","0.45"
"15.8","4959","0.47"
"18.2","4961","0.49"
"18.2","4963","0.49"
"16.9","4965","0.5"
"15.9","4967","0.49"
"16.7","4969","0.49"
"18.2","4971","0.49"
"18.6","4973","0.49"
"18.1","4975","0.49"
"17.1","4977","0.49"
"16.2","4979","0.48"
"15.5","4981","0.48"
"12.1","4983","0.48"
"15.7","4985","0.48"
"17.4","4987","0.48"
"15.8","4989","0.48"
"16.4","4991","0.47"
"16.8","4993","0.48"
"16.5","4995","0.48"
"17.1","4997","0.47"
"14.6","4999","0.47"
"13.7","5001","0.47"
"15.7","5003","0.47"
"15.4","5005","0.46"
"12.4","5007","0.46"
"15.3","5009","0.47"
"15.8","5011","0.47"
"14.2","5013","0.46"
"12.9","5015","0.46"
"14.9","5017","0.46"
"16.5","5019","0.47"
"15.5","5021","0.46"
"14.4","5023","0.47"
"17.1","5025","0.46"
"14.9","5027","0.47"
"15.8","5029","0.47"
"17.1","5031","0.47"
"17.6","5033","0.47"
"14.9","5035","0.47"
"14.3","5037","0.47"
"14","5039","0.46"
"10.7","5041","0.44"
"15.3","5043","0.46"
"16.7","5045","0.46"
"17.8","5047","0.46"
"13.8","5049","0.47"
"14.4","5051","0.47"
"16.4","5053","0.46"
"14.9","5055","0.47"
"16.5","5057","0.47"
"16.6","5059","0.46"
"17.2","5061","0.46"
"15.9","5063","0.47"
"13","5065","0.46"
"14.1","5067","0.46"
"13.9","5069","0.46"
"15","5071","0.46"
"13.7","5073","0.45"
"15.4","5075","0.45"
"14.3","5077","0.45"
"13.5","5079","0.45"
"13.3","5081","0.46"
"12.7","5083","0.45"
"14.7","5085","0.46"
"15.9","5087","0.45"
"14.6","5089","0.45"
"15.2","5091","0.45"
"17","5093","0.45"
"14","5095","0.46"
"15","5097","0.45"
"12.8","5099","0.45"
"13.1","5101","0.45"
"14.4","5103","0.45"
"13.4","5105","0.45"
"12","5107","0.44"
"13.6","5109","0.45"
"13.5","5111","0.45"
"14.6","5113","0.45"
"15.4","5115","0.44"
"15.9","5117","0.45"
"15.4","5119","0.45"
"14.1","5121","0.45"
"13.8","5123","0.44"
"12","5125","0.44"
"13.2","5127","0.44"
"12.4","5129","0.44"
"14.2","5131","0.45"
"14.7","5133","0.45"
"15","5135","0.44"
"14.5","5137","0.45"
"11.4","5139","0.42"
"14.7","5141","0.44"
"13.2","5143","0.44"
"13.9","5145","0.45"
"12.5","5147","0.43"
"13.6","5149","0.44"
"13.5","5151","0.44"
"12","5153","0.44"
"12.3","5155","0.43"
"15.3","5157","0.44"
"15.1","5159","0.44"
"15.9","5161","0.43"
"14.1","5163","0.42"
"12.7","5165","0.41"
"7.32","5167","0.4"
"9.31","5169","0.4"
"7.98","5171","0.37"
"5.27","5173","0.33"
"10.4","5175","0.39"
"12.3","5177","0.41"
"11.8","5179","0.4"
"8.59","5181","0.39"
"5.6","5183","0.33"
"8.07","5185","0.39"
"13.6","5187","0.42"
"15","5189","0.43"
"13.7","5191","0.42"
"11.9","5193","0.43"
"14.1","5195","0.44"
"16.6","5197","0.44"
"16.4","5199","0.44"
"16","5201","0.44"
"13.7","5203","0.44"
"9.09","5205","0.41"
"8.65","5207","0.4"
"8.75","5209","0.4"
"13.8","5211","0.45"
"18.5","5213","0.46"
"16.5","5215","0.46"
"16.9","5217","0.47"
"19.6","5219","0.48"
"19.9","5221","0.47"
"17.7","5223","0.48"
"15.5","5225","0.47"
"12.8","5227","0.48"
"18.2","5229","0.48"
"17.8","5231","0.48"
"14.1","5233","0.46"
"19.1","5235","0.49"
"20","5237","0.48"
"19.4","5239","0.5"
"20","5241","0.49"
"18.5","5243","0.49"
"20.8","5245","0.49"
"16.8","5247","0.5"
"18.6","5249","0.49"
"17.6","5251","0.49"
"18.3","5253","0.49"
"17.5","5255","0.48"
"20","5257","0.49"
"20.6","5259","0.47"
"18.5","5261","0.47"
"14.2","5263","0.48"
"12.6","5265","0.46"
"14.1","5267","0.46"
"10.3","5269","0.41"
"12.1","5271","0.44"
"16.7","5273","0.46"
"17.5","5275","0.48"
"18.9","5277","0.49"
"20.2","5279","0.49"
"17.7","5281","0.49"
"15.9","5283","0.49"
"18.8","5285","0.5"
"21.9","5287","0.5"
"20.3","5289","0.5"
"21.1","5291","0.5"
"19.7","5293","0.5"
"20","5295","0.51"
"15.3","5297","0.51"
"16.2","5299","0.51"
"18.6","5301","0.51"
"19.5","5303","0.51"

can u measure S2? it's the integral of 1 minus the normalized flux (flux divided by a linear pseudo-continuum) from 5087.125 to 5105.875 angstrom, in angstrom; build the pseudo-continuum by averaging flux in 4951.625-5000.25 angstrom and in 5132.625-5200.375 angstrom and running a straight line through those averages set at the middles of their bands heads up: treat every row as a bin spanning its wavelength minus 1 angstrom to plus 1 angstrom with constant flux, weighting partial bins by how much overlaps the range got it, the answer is -0.8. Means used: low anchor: 16.4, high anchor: 12.4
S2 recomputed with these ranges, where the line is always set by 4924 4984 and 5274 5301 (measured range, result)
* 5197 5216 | 4.8 angstrom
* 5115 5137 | 4.6 angstrom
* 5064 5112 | 9.9 angstrom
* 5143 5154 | 3.0 angstrom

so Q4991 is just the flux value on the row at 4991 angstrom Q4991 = 16.4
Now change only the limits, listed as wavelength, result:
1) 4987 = 17.4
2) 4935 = 17.6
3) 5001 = 13.7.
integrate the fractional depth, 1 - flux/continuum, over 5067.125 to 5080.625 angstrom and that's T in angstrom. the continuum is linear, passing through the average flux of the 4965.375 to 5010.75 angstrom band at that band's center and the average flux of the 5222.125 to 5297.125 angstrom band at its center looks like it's 1.8 angstrom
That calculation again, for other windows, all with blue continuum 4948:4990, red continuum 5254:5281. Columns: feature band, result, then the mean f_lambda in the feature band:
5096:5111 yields 2.8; 13.5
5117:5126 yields 1.4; 14.1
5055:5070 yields 1.2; 15.3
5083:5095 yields 1.1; 15.1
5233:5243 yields -1.5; 19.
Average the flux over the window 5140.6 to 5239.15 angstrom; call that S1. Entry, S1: 13.6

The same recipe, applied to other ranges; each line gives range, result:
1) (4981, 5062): 15.4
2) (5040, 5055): 15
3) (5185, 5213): 13.2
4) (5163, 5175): 9.14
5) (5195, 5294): 16.9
